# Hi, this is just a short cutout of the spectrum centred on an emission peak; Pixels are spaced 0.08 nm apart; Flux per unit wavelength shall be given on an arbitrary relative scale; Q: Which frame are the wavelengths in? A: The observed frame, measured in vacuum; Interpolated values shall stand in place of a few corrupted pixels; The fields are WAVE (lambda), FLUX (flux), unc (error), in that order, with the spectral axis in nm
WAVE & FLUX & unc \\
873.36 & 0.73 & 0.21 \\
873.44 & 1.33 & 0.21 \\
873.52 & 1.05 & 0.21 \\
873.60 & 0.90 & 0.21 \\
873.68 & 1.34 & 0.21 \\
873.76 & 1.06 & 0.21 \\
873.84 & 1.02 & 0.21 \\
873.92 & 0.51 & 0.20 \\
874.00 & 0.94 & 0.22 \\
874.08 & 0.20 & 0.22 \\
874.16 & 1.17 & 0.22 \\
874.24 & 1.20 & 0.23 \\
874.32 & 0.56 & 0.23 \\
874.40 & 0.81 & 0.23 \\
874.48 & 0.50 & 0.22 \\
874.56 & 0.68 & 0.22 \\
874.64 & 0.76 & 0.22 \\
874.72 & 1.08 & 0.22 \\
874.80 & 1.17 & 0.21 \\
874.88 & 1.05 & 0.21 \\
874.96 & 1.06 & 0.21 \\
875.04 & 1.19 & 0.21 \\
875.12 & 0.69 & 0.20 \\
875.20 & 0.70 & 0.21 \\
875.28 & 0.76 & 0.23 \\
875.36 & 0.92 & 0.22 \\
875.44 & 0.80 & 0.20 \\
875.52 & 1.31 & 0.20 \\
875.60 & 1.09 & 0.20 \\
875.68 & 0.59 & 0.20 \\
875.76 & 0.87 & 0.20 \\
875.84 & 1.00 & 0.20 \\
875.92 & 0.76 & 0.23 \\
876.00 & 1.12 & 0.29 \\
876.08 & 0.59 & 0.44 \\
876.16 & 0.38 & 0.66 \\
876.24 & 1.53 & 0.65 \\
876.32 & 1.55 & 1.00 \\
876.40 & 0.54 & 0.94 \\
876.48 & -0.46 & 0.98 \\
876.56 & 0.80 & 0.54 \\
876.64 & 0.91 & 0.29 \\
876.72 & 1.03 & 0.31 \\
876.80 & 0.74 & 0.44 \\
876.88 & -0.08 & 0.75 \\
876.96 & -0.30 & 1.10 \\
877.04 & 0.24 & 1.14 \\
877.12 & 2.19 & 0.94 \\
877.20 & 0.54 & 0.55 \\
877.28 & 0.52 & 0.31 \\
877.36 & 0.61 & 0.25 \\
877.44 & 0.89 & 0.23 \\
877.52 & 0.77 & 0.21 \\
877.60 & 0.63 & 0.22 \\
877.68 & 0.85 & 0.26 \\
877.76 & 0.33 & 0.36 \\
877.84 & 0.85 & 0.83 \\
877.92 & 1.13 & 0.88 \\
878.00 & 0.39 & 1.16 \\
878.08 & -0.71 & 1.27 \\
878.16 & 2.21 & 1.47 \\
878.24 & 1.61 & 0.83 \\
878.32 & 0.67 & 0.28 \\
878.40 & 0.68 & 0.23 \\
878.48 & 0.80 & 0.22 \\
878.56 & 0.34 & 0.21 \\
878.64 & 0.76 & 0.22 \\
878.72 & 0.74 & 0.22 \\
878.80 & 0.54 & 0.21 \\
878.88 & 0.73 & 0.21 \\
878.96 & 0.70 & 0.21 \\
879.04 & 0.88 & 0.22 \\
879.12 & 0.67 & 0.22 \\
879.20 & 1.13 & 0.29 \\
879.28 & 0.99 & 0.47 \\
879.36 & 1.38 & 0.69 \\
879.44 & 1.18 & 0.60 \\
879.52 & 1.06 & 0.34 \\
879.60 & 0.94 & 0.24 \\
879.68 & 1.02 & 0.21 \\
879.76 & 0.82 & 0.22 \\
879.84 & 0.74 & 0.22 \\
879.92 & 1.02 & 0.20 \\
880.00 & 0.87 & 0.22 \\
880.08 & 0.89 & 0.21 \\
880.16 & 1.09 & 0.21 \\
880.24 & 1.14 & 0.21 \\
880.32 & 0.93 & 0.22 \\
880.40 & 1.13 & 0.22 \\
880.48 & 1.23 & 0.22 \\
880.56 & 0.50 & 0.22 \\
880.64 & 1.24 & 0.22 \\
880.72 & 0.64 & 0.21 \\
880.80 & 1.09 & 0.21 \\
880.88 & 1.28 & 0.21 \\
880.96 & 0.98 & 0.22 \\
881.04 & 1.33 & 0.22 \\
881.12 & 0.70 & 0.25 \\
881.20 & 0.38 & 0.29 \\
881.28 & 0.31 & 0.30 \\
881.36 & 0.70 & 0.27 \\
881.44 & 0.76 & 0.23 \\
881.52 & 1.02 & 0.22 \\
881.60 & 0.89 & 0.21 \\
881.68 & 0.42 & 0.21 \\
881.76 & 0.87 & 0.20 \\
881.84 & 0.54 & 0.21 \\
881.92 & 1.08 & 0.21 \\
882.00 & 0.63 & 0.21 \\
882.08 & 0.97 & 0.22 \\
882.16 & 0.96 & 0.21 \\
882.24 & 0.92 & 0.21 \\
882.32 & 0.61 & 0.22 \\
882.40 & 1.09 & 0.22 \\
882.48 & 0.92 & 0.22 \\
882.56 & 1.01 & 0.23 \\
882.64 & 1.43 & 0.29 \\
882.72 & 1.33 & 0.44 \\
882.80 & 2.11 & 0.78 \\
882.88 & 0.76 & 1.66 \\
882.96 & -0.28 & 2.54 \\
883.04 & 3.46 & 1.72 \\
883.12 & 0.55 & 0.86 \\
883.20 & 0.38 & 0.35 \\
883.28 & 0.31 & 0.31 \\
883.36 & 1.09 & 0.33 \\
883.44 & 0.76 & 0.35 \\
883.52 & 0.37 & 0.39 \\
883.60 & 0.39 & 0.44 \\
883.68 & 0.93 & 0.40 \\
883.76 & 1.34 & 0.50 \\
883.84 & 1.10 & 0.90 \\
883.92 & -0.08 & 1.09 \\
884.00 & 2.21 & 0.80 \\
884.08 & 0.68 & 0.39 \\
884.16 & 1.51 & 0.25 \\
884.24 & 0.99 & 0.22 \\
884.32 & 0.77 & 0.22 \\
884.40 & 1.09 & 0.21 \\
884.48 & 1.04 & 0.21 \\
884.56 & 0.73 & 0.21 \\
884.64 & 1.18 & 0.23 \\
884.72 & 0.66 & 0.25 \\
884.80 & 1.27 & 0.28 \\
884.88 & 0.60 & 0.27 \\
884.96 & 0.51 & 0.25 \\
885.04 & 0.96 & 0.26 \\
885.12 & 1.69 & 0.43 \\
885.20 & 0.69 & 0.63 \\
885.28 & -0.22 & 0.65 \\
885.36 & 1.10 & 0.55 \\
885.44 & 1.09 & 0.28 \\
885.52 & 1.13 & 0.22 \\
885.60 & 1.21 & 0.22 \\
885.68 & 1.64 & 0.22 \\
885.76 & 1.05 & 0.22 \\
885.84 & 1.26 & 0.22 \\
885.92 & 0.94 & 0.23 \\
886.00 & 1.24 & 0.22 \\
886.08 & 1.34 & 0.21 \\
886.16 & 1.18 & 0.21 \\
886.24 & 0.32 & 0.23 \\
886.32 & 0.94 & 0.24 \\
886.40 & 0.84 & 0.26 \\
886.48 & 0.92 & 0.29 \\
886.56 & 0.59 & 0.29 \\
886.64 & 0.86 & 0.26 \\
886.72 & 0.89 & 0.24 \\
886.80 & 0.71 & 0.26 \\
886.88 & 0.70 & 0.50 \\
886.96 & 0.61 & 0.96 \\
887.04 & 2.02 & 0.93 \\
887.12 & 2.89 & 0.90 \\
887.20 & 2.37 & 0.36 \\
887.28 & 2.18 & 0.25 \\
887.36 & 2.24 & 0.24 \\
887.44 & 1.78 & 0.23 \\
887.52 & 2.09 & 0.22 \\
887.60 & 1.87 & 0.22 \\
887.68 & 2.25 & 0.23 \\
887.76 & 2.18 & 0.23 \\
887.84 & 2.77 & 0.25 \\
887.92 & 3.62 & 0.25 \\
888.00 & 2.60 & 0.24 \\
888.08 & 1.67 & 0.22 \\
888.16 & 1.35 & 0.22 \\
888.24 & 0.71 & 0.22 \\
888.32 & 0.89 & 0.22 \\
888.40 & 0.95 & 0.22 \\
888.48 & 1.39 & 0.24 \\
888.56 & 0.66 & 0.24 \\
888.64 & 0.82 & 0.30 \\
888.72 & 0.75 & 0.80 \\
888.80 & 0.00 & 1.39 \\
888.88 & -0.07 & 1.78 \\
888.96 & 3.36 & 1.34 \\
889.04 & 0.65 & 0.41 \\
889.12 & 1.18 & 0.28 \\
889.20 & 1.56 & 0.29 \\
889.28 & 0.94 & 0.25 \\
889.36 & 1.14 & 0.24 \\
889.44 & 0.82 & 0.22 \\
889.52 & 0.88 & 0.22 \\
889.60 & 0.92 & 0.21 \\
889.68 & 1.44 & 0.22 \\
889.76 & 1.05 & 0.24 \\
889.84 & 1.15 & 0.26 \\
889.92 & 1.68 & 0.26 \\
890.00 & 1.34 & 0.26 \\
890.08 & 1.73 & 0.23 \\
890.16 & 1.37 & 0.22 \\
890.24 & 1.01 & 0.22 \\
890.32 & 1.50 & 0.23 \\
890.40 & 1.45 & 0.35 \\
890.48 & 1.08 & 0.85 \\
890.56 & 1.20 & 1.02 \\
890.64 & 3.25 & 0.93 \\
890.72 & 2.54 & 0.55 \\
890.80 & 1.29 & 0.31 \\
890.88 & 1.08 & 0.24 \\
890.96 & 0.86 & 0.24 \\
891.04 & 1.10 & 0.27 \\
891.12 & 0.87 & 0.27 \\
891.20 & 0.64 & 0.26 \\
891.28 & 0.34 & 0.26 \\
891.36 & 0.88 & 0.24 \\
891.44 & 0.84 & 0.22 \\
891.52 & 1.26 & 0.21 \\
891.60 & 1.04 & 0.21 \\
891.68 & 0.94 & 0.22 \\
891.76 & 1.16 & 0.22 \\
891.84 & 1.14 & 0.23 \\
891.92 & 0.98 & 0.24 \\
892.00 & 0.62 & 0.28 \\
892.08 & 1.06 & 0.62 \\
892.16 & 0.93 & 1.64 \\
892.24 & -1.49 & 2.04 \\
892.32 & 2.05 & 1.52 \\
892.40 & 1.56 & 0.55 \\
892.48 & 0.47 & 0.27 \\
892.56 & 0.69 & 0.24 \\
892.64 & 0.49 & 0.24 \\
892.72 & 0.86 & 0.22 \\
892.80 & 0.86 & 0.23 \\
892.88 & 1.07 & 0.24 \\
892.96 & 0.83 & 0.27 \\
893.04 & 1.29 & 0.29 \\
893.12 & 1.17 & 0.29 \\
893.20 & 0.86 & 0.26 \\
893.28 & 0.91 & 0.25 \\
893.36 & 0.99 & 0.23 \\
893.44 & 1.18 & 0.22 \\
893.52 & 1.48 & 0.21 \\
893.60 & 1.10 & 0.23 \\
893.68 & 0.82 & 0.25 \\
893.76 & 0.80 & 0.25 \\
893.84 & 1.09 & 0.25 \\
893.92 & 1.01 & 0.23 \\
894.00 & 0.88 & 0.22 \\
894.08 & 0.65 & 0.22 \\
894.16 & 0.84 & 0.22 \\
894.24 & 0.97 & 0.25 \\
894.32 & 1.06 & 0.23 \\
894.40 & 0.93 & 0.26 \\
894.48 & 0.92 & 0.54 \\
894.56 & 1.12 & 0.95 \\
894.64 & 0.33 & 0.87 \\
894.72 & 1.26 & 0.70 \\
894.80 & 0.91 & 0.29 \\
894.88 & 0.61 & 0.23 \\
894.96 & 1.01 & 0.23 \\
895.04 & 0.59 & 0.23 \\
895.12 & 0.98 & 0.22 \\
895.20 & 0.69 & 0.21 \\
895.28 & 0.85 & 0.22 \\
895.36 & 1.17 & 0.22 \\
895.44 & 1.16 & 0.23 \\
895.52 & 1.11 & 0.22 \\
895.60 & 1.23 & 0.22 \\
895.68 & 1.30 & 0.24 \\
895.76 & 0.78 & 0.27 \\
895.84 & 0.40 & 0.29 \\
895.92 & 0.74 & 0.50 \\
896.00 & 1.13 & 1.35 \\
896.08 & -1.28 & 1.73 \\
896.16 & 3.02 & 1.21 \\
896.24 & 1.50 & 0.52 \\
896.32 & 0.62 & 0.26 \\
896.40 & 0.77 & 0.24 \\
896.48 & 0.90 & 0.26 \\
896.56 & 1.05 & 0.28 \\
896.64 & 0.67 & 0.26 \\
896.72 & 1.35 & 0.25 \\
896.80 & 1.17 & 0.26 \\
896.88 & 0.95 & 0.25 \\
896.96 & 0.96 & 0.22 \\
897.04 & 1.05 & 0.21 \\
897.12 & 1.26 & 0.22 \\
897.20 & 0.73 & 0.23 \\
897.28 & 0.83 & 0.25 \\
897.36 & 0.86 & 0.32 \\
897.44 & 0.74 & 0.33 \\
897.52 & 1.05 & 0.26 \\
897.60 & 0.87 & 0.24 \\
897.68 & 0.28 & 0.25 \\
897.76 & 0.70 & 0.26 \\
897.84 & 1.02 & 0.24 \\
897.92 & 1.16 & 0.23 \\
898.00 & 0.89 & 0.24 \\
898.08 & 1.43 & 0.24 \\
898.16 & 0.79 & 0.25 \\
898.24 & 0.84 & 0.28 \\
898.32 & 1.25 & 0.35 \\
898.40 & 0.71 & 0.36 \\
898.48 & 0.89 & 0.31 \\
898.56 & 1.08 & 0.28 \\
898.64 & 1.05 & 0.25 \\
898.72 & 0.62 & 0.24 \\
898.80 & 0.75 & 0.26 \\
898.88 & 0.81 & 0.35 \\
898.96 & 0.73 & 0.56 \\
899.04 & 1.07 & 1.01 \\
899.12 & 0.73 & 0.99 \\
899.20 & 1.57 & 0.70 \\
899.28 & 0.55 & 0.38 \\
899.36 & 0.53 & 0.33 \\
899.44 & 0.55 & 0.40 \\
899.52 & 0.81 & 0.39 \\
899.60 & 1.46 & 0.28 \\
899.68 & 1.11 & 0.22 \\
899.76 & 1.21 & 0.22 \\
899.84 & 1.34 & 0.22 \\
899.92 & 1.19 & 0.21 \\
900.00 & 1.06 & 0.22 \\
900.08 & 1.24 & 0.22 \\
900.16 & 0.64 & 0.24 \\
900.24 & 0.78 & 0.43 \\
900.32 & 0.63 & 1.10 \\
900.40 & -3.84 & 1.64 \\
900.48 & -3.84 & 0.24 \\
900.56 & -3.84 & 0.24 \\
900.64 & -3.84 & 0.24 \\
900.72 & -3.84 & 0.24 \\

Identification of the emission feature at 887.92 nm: H-alpha 6563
